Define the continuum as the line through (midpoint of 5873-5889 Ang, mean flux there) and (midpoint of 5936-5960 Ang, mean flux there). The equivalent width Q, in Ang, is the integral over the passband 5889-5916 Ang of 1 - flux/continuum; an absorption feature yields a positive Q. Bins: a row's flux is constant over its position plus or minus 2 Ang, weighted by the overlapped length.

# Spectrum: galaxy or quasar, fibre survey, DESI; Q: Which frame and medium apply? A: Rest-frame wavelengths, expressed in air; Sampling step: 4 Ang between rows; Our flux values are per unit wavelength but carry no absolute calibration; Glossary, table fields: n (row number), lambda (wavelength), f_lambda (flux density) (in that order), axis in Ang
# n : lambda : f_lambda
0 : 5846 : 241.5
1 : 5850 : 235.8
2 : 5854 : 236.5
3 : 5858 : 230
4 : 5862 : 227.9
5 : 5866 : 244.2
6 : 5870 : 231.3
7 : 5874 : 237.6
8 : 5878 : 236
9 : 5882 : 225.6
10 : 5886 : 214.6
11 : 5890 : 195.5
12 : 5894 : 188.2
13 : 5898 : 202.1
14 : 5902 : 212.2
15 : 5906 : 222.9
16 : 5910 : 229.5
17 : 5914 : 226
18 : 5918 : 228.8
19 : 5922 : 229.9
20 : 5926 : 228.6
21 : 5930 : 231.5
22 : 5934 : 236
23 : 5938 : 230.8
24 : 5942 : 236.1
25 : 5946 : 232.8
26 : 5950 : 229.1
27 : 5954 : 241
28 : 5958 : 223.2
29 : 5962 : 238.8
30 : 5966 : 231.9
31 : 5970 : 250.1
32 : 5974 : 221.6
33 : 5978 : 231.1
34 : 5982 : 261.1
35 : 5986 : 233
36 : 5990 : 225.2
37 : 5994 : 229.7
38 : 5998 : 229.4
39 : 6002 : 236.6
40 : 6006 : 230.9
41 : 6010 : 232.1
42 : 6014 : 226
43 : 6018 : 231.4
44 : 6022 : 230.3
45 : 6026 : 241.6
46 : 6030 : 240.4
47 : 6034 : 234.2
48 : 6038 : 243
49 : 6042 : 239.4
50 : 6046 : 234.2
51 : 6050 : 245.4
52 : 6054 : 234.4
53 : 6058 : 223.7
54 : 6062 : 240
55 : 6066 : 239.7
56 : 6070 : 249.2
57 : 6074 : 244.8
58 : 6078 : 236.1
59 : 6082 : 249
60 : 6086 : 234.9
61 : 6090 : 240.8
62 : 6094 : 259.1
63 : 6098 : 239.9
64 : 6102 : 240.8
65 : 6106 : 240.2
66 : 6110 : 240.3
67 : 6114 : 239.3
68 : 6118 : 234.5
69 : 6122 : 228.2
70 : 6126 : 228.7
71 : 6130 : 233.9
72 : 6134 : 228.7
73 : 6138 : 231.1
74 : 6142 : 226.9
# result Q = 1.94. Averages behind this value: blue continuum 226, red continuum 232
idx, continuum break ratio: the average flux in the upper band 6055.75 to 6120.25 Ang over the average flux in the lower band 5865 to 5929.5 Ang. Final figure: 1.08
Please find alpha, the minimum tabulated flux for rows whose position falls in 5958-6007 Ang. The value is 221.6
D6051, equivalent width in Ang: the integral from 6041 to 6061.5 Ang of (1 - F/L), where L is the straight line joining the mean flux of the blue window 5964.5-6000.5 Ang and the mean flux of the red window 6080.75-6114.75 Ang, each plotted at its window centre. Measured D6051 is 0.3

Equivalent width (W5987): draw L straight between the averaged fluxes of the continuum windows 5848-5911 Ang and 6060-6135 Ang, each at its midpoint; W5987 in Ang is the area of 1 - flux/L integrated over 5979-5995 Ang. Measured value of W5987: -0.4 Ang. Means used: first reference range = 223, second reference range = 240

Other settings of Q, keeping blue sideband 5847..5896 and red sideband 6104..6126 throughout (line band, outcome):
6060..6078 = -0.7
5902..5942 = -0.2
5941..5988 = -1.3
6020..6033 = -0.3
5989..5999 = 0.1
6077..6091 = -0.4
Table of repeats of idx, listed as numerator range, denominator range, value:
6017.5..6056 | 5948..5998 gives 1.01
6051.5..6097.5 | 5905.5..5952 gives 1.05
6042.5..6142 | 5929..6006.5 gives 1.02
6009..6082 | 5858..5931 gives 1.06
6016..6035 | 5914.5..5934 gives 1.02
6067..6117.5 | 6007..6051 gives 1.03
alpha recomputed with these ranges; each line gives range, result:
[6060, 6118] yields 234.5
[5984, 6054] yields 225.2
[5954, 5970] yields 223.2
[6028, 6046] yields 234.2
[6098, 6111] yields 239.9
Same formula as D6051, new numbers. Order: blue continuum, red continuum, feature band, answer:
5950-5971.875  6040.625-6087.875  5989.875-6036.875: 1.0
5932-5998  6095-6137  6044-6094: -1.0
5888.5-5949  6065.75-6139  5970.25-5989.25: -0.8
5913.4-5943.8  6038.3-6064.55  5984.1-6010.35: 0.4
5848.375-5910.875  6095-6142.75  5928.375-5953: -0.8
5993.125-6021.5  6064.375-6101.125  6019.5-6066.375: 0.0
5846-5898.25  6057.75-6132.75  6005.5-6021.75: 0.3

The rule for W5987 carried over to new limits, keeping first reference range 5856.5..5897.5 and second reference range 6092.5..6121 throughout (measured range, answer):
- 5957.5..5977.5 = -0.3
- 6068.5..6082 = -0.3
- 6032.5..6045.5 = -0.2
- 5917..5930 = -0.2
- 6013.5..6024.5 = 0.2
